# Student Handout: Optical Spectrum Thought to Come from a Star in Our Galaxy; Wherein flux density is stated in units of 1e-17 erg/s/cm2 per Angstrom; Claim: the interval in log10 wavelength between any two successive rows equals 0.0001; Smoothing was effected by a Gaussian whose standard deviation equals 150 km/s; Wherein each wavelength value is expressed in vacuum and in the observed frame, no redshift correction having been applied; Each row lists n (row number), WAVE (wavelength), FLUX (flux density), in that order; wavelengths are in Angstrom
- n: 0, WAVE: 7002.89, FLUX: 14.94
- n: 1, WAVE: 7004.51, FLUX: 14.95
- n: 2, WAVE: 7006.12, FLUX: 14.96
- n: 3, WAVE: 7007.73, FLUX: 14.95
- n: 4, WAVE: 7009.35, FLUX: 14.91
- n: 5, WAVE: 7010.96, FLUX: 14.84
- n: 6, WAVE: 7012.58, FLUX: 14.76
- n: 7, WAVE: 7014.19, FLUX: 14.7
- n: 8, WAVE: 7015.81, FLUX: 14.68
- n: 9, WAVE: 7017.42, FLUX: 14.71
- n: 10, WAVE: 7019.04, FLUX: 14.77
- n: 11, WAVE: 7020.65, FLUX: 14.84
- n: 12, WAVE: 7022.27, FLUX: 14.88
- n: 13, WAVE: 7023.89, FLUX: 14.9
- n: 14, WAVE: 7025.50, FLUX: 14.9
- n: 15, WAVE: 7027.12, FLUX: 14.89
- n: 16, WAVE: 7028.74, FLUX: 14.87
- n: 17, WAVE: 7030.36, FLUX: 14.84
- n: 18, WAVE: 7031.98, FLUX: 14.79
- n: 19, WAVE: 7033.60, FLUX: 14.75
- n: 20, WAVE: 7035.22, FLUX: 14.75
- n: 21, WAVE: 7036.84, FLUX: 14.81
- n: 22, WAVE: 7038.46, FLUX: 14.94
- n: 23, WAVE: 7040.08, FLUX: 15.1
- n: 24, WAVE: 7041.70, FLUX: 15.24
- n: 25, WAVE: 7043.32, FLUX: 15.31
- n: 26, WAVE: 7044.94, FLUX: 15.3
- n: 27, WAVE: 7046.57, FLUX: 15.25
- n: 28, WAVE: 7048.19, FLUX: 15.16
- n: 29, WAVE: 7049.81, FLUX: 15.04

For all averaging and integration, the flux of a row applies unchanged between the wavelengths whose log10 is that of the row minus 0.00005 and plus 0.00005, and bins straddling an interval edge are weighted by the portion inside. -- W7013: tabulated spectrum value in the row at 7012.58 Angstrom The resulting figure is 14.76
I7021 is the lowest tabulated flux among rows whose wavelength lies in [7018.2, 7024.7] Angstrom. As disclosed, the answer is 14.77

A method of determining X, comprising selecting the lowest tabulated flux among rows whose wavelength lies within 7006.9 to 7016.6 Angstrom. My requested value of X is 14.68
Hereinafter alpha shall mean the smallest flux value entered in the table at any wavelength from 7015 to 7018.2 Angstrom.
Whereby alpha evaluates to 14.68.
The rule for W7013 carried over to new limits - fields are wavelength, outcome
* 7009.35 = 14.91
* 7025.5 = 14.9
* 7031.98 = 14.79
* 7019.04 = 14.77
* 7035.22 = 14.75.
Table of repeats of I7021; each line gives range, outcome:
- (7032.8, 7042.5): 14.75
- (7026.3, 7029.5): 14.87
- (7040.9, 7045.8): 15.24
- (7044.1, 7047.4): 15.25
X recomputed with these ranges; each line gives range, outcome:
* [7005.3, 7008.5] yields 14.95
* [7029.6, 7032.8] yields 14.79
